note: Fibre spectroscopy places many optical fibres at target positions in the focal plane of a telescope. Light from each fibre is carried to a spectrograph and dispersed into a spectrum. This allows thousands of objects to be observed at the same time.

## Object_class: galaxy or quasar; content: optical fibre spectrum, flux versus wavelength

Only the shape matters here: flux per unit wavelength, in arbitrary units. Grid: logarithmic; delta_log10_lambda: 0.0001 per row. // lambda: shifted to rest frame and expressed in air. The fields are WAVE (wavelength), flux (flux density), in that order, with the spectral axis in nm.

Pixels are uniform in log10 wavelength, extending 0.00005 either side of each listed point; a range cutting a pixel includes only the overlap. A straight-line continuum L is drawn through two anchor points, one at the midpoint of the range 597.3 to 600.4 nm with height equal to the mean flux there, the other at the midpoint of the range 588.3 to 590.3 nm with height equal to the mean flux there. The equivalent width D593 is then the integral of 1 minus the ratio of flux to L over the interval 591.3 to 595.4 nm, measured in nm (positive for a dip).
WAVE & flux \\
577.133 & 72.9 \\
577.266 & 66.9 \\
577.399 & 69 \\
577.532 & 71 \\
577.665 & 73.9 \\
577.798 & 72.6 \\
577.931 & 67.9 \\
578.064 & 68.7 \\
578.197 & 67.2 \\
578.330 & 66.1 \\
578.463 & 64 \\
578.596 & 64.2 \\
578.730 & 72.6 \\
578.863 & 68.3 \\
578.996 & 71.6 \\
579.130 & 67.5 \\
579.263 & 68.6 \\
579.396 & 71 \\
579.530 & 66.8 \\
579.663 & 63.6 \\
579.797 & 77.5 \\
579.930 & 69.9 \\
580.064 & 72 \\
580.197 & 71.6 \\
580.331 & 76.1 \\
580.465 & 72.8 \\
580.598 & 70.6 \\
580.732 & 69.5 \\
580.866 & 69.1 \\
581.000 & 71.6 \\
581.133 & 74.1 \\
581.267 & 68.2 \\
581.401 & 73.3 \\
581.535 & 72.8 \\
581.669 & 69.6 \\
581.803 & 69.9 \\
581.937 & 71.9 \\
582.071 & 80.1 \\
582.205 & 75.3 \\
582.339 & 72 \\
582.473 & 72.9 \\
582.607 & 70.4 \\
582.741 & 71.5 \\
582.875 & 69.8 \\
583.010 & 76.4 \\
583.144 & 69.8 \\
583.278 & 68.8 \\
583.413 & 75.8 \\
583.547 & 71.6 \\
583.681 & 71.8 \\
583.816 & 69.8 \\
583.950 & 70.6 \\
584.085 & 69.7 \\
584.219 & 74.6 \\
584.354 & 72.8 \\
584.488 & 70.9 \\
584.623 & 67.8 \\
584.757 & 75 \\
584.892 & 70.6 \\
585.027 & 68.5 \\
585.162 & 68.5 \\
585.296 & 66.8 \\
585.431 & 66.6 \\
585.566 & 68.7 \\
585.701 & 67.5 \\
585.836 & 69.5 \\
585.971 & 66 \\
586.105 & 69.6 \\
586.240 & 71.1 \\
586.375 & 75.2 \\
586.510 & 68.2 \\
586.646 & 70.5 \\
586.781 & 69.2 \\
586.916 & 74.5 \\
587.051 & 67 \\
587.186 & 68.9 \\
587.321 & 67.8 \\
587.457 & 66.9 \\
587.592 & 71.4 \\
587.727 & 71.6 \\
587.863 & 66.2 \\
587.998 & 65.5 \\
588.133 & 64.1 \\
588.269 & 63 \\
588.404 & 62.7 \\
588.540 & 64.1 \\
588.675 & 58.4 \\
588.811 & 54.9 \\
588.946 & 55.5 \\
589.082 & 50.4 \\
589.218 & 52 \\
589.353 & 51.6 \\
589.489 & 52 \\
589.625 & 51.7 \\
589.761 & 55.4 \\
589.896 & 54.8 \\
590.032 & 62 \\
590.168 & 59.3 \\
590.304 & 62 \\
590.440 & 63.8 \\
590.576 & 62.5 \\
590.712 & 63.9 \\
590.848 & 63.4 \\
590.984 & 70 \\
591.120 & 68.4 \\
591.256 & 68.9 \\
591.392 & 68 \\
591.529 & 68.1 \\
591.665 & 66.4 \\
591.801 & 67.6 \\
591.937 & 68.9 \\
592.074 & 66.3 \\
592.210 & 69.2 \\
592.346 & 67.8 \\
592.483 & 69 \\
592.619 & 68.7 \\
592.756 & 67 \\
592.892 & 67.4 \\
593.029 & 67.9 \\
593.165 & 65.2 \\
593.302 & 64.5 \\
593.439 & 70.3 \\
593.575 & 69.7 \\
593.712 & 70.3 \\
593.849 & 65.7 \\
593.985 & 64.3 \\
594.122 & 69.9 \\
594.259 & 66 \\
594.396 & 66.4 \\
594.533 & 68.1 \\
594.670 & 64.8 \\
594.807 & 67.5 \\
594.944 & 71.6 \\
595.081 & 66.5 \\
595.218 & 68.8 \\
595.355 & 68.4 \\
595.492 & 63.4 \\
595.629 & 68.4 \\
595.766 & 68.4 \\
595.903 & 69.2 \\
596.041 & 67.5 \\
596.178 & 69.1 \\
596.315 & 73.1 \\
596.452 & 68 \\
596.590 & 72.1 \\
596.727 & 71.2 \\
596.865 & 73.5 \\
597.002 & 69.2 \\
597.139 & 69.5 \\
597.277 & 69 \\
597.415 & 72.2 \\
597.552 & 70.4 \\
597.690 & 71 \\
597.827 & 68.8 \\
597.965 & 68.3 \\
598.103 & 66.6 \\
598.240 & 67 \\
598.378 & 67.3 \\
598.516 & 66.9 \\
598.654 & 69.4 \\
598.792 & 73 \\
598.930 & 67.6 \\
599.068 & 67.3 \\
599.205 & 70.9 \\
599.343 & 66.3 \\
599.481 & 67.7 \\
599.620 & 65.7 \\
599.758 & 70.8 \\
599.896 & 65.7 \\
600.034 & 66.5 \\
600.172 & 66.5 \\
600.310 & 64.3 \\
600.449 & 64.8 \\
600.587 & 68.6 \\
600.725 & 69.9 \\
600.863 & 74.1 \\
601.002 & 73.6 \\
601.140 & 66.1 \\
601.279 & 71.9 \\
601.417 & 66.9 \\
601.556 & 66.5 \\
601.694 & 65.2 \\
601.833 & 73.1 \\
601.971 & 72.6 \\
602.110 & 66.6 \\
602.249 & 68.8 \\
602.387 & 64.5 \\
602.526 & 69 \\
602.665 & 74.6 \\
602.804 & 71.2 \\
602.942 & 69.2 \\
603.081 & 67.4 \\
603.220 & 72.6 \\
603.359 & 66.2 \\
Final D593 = -0.42 nm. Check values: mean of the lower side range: 56.4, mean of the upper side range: 68.2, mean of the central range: 67.7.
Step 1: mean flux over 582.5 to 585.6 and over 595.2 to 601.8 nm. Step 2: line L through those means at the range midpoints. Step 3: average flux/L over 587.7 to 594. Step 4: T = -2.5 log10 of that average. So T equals 0.10 mag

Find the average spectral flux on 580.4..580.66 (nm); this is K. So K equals 71.9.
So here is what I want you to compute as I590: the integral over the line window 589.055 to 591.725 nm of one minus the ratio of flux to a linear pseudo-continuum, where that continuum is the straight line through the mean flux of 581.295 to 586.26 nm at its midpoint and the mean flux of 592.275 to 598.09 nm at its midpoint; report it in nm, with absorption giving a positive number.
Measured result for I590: 0.33 nm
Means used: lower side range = 71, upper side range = 68.5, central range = 60.9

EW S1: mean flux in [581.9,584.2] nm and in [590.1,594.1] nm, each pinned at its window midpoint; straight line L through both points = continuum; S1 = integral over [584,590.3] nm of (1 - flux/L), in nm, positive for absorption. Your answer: 0.42 nm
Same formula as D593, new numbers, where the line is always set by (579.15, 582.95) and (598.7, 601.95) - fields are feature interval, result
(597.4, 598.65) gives 0.00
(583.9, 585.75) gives 0.03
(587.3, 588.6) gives 0.08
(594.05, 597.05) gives 0.02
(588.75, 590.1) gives 0.31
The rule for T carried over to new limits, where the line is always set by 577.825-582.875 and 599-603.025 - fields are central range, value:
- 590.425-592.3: 0.04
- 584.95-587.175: 0.01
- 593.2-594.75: 0.03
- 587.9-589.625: 0.21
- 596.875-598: -0.02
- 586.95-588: 0.02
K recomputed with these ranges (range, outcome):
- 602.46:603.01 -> 71.1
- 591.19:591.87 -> 67.8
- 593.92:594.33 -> 66.7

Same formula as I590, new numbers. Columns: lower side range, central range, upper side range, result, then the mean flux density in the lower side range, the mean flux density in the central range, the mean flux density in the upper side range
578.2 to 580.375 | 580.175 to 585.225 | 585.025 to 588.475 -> -0.21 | 69.3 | 71.7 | 68.3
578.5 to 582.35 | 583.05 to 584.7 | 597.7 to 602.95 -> -0.02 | 71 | 71.3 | 68.6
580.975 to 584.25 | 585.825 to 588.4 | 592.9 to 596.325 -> 0.07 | 72.1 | 68.6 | 67.7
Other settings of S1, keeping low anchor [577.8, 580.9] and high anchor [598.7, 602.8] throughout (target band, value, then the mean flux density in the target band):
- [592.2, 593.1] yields 0.012 nm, 68.1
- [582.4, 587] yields -0.087 nm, 70.6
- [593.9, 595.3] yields 0.031 nm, 67.4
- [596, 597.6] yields -0.039 nm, 70.5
